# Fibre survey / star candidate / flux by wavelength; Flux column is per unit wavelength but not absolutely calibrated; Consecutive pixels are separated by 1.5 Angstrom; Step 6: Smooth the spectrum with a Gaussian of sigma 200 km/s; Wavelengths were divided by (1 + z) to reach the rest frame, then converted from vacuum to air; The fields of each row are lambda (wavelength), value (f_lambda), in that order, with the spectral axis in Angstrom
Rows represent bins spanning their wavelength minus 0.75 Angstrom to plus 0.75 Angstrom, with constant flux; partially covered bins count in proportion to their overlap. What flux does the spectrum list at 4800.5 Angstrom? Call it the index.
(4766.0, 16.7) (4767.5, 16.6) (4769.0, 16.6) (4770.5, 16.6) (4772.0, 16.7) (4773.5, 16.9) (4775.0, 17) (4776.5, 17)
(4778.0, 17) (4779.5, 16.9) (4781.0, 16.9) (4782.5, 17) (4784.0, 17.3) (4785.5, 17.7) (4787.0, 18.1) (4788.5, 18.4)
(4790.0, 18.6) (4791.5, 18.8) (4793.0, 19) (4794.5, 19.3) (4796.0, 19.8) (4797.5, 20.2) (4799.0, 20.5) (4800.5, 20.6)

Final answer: 20.6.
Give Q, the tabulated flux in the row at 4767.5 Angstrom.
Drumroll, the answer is 16.6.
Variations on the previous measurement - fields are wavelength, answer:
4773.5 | 16.9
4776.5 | 17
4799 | 20.5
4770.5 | 16.6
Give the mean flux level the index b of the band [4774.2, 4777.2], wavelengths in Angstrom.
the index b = 17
